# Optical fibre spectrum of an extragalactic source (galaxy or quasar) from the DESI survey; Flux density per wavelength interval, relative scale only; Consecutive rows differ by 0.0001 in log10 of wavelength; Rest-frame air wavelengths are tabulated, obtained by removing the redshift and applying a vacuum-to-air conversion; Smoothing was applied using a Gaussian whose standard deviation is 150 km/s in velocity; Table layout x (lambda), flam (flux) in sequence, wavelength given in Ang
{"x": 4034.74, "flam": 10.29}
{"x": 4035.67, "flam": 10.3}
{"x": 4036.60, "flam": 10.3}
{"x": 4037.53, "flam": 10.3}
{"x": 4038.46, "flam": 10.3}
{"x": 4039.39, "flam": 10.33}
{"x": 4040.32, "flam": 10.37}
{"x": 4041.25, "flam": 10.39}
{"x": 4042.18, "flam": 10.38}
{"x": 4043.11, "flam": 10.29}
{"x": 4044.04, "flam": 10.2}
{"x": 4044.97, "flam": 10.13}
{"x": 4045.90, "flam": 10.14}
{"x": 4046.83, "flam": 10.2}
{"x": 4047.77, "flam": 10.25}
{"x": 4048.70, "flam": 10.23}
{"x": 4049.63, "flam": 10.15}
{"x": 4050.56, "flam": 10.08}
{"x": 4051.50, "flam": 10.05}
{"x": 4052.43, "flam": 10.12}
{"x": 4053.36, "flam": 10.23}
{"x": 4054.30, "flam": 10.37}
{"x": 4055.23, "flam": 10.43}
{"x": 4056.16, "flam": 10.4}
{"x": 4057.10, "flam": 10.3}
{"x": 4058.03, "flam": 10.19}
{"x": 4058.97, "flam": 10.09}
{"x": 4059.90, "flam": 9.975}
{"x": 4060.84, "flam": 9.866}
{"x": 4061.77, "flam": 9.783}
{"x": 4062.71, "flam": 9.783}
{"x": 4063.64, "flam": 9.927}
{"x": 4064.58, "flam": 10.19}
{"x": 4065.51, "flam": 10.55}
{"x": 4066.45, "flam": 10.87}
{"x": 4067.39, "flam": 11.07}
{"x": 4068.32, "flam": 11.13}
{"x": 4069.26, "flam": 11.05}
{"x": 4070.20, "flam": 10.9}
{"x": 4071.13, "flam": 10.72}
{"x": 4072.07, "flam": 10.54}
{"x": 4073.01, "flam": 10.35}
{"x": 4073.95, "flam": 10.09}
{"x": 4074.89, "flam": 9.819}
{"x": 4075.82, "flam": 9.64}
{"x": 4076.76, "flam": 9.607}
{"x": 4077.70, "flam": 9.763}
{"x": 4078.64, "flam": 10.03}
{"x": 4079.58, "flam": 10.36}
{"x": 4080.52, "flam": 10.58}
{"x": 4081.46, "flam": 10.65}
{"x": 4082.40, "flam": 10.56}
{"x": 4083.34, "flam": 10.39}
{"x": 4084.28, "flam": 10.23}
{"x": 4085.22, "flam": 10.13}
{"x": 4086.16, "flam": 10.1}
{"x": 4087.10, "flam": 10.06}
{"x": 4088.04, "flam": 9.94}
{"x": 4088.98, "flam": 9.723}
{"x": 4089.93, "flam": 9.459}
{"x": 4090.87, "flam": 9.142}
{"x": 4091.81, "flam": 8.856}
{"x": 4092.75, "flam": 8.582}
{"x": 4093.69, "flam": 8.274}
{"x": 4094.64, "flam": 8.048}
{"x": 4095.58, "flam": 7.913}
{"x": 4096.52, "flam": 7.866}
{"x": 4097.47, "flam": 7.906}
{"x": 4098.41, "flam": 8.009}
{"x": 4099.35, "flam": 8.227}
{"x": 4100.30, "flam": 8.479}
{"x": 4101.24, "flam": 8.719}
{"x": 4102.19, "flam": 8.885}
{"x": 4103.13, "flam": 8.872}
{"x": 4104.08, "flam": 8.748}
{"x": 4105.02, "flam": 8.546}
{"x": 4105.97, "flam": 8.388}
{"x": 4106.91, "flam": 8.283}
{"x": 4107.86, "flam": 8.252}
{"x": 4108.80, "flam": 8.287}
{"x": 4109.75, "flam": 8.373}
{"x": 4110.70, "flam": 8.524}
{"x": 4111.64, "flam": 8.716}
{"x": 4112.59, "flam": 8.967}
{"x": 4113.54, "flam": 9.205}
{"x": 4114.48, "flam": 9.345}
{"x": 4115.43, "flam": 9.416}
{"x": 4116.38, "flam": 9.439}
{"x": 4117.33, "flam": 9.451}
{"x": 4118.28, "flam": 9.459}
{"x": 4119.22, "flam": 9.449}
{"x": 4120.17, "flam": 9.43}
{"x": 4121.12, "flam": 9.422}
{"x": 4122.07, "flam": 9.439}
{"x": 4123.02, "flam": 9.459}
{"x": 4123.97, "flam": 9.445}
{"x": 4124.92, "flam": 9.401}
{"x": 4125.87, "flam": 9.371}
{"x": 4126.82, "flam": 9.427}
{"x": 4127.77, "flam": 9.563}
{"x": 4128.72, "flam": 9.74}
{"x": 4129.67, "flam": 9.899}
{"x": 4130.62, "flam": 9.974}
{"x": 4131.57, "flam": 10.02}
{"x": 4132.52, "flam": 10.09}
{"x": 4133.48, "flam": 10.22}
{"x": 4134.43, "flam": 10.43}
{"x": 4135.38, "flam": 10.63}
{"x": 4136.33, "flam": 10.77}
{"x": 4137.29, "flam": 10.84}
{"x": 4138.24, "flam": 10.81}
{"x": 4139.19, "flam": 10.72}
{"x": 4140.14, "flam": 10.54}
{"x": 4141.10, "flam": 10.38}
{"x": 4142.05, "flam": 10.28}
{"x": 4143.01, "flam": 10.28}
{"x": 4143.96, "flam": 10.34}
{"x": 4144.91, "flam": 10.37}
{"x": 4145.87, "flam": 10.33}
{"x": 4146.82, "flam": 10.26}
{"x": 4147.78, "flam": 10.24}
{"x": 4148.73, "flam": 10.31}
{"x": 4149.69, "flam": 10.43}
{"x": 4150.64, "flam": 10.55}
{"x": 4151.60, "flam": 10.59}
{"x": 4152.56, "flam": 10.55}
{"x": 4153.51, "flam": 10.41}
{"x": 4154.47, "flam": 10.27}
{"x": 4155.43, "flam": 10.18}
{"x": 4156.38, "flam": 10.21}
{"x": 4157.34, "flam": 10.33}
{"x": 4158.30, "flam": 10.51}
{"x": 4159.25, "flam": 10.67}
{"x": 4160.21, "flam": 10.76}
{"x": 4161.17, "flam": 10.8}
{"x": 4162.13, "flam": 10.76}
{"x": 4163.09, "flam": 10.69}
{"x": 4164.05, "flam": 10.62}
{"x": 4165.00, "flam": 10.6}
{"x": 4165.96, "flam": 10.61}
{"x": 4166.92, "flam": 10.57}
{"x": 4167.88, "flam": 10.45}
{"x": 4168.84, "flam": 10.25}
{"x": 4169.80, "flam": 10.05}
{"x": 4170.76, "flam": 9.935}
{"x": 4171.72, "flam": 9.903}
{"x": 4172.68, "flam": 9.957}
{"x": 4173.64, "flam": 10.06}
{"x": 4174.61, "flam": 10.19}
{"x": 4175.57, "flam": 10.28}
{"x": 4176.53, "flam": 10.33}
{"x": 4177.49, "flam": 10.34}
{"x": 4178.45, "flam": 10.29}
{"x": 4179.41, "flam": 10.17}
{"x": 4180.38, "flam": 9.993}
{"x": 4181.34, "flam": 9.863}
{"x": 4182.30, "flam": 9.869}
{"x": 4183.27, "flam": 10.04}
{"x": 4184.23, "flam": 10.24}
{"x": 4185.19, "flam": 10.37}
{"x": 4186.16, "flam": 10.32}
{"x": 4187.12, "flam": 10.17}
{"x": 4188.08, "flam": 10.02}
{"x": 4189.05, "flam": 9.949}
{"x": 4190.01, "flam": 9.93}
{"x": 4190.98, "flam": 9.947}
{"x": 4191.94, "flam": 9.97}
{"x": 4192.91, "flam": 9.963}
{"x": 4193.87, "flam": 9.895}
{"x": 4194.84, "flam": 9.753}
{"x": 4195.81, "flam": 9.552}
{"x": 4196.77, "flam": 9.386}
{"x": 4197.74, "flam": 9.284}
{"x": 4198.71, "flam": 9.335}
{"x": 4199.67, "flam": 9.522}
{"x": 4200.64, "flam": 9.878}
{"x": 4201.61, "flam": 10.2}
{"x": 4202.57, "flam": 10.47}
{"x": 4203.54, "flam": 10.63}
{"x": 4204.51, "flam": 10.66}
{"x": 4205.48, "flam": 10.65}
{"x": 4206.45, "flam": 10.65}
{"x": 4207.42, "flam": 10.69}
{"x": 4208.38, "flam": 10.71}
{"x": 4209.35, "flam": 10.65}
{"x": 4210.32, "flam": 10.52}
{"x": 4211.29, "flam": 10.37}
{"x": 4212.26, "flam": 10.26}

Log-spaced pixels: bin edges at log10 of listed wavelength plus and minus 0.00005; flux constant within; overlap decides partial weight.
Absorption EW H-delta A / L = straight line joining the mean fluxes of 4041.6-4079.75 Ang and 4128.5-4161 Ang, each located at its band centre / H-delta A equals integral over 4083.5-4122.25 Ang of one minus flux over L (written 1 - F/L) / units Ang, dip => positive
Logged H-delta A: 5.15 Ang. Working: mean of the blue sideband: 10.3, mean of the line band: 8.95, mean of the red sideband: 10.4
